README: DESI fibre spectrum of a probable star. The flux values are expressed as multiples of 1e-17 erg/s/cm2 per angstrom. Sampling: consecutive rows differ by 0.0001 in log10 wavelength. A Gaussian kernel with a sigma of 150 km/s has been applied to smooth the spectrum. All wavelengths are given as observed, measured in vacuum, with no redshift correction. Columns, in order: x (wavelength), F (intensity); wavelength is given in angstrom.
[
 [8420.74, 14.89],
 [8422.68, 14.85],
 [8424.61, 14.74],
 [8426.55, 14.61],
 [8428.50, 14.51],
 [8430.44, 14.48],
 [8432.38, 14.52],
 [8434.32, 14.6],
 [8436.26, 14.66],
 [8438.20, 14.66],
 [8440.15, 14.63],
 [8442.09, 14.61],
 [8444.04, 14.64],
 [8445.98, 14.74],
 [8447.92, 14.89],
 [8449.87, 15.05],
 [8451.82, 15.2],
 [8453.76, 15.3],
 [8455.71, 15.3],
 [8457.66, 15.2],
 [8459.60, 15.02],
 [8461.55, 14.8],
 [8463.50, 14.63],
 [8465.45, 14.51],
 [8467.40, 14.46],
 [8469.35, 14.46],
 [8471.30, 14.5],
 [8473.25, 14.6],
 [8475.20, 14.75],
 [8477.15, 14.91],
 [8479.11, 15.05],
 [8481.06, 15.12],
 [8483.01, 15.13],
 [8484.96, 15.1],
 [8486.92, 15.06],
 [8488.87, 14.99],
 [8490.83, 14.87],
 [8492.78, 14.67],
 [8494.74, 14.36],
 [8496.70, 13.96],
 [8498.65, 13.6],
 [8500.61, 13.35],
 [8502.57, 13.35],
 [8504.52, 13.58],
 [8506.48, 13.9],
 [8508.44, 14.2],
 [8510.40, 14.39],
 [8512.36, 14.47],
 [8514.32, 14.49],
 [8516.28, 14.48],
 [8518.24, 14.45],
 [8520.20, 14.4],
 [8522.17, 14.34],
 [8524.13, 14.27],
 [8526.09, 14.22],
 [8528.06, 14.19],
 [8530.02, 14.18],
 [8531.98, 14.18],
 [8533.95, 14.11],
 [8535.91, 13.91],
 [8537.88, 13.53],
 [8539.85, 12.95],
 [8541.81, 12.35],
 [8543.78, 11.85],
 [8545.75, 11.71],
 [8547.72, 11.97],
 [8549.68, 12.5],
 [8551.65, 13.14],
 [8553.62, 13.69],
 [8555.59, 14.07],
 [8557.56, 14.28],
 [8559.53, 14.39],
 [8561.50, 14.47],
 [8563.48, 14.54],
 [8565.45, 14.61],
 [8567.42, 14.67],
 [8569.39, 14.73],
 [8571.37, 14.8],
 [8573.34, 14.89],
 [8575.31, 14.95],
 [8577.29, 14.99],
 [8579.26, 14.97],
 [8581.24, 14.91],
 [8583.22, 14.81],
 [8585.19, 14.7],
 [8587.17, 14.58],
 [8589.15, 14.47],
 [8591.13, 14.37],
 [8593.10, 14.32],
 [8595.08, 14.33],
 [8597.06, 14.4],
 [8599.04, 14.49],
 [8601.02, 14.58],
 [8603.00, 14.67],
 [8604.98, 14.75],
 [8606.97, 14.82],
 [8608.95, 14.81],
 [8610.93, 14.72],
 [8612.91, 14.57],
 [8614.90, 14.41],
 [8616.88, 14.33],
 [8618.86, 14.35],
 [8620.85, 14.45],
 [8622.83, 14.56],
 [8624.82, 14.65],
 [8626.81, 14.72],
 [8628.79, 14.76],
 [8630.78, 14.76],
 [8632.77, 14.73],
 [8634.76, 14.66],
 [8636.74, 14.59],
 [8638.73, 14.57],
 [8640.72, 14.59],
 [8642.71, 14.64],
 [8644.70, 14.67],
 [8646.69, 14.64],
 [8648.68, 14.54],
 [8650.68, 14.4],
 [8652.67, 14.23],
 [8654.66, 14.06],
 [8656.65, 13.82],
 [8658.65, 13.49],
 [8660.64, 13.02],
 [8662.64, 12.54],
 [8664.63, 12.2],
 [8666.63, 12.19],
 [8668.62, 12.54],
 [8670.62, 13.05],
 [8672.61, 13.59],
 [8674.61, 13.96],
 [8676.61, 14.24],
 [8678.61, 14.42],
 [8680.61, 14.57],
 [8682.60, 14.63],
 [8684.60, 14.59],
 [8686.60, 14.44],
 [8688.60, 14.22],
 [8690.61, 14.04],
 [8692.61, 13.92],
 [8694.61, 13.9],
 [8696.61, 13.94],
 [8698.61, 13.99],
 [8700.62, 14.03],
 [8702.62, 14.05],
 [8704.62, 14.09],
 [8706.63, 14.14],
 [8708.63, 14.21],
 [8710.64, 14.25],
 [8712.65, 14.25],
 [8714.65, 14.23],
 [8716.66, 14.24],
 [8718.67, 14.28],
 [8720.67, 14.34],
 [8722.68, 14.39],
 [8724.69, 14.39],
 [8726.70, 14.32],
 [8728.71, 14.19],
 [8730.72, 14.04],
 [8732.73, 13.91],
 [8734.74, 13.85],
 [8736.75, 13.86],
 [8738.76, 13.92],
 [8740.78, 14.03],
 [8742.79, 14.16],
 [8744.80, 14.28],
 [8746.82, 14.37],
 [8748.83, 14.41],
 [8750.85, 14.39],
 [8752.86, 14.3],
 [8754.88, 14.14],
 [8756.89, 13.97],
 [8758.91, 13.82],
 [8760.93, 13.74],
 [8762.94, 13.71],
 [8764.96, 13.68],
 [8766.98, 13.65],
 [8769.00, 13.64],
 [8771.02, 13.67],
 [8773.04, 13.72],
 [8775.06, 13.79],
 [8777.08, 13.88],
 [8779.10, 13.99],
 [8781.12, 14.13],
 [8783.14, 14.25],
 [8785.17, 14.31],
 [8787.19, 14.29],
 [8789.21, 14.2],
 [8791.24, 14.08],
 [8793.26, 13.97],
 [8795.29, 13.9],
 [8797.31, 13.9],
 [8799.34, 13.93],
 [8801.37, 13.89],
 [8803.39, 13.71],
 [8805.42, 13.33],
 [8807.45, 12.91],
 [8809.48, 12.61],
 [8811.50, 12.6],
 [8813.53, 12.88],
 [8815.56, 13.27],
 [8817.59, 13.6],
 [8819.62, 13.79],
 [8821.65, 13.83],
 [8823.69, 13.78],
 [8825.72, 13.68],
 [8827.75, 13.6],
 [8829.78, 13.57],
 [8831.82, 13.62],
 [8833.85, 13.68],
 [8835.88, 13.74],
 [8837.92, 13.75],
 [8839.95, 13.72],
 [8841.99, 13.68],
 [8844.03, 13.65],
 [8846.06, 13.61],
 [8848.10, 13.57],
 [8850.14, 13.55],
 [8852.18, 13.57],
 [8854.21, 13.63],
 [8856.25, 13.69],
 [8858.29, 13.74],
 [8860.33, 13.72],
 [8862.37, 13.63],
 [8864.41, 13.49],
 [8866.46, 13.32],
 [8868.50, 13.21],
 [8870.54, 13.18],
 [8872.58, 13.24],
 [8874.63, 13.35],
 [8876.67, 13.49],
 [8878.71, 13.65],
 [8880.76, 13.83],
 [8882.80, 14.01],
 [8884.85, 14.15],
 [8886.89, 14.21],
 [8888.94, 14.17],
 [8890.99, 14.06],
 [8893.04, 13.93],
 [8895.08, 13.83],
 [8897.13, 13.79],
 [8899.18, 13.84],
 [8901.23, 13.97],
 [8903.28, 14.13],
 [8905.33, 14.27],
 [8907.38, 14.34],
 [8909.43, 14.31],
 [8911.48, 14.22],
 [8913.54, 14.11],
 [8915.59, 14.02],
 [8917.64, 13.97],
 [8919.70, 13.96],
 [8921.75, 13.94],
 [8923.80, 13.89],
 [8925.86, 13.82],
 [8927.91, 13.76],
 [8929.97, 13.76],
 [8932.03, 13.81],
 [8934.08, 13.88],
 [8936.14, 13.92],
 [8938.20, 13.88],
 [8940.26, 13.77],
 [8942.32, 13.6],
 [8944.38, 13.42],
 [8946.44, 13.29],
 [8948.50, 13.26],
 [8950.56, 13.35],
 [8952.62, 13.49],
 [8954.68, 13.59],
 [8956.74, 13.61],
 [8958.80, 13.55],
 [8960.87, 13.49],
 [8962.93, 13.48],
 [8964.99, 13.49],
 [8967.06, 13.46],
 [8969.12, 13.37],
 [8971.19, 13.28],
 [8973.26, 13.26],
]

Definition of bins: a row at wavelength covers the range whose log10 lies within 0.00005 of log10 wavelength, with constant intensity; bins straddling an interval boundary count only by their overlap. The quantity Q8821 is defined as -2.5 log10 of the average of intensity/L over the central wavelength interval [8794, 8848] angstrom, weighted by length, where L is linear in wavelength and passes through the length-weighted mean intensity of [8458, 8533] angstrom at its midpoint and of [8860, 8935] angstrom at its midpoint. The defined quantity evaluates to 0.033 mag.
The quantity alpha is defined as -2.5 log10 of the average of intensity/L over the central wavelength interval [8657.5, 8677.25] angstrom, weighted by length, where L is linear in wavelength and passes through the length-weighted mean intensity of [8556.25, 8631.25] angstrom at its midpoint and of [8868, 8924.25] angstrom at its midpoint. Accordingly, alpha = 0.11 mag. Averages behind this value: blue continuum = 14.6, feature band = 13.1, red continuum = 13.9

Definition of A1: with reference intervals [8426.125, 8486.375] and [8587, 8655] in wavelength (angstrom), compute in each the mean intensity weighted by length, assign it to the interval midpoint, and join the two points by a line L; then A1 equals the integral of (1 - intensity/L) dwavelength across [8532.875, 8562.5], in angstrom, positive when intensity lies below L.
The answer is 2.82 angstrom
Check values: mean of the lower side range 14.8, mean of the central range 13.3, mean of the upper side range 14.6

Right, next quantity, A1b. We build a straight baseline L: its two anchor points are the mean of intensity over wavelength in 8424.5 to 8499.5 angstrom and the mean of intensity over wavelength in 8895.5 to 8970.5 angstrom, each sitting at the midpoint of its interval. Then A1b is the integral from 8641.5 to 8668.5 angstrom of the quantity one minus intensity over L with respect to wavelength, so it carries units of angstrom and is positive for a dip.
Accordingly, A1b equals 1.2 angstrom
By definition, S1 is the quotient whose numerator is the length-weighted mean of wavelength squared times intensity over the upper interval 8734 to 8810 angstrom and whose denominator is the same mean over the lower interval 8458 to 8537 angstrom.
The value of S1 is 1.0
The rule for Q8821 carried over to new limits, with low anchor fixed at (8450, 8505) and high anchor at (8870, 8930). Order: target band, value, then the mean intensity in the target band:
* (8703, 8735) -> 0.00 mag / 14.2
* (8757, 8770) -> 0.03 mag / 13.7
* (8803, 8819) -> 0.08 mag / 13.1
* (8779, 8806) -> 0.01 mag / 14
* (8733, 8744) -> 0.02 mag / 14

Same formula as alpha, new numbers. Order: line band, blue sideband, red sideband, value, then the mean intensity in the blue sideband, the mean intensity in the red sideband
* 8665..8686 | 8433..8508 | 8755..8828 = 0.024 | 14.6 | 13.7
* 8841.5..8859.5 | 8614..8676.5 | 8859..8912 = 0.017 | 14.1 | 13.8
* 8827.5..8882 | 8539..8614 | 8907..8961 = 0.023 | 14.2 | 13.8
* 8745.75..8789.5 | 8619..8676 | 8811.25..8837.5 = -0.024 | 14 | 13.5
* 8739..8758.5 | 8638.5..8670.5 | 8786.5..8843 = -0.042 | 13.7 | 13.6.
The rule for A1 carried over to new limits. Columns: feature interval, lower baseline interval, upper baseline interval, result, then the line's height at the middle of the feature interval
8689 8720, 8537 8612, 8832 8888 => -0.4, 13.9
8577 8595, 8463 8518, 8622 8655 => -0.1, 14.5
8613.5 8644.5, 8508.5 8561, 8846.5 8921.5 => -1.9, 13.7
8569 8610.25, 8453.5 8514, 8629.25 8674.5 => -1.6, 14.1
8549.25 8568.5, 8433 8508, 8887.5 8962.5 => 0.5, 14.5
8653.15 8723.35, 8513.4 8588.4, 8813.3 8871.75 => -0.2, 13.8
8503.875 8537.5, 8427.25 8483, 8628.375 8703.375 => 0.8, 14.5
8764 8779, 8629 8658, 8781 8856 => 0.2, 13.9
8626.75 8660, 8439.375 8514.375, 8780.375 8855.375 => -0.7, 14.2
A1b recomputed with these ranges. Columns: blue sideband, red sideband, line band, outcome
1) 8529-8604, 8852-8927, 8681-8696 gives -0.28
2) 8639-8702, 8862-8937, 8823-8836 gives 0.20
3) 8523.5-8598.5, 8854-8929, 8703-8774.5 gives -0.69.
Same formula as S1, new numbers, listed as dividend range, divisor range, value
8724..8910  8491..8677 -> 1.03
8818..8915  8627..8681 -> 1.03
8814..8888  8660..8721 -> 1.02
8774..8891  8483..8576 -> 1.05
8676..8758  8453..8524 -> 1.03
